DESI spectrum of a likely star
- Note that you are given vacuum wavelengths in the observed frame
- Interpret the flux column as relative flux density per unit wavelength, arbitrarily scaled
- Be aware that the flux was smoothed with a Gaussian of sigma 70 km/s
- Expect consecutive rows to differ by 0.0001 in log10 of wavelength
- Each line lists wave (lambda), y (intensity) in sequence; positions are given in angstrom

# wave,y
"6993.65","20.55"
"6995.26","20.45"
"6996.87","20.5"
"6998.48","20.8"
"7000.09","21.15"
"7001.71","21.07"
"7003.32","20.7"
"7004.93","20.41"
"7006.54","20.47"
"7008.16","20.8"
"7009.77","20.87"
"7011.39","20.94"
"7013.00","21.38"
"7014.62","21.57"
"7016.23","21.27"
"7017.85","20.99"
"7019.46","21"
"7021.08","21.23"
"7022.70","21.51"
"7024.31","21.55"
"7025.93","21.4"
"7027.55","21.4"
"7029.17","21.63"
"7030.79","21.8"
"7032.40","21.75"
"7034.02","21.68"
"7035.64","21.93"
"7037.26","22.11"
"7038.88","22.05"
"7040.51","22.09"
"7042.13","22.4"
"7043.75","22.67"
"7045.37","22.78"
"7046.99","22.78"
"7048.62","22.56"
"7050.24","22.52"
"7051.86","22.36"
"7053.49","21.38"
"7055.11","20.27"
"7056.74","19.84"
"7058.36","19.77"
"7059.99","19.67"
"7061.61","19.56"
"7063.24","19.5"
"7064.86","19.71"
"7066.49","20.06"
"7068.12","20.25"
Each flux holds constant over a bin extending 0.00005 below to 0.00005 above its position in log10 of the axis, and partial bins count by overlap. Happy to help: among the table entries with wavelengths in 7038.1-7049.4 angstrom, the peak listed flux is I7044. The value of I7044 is 22.78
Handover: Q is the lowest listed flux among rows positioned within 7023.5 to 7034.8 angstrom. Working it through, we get 21.4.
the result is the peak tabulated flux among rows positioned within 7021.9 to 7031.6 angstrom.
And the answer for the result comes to 21.8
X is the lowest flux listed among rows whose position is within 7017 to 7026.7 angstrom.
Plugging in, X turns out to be 20.99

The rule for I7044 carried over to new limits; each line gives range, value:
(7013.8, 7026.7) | 21.57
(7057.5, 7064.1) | 19.77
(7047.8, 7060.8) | 22.56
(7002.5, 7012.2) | 20.94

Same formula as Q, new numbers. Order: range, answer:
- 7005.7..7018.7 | 20.47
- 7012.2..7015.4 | 21.38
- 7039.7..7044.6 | 22.09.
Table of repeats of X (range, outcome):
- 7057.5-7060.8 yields 19.67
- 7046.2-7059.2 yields 19.77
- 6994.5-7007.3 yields 20.41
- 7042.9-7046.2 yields 22.67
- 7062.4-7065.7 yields 19.5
